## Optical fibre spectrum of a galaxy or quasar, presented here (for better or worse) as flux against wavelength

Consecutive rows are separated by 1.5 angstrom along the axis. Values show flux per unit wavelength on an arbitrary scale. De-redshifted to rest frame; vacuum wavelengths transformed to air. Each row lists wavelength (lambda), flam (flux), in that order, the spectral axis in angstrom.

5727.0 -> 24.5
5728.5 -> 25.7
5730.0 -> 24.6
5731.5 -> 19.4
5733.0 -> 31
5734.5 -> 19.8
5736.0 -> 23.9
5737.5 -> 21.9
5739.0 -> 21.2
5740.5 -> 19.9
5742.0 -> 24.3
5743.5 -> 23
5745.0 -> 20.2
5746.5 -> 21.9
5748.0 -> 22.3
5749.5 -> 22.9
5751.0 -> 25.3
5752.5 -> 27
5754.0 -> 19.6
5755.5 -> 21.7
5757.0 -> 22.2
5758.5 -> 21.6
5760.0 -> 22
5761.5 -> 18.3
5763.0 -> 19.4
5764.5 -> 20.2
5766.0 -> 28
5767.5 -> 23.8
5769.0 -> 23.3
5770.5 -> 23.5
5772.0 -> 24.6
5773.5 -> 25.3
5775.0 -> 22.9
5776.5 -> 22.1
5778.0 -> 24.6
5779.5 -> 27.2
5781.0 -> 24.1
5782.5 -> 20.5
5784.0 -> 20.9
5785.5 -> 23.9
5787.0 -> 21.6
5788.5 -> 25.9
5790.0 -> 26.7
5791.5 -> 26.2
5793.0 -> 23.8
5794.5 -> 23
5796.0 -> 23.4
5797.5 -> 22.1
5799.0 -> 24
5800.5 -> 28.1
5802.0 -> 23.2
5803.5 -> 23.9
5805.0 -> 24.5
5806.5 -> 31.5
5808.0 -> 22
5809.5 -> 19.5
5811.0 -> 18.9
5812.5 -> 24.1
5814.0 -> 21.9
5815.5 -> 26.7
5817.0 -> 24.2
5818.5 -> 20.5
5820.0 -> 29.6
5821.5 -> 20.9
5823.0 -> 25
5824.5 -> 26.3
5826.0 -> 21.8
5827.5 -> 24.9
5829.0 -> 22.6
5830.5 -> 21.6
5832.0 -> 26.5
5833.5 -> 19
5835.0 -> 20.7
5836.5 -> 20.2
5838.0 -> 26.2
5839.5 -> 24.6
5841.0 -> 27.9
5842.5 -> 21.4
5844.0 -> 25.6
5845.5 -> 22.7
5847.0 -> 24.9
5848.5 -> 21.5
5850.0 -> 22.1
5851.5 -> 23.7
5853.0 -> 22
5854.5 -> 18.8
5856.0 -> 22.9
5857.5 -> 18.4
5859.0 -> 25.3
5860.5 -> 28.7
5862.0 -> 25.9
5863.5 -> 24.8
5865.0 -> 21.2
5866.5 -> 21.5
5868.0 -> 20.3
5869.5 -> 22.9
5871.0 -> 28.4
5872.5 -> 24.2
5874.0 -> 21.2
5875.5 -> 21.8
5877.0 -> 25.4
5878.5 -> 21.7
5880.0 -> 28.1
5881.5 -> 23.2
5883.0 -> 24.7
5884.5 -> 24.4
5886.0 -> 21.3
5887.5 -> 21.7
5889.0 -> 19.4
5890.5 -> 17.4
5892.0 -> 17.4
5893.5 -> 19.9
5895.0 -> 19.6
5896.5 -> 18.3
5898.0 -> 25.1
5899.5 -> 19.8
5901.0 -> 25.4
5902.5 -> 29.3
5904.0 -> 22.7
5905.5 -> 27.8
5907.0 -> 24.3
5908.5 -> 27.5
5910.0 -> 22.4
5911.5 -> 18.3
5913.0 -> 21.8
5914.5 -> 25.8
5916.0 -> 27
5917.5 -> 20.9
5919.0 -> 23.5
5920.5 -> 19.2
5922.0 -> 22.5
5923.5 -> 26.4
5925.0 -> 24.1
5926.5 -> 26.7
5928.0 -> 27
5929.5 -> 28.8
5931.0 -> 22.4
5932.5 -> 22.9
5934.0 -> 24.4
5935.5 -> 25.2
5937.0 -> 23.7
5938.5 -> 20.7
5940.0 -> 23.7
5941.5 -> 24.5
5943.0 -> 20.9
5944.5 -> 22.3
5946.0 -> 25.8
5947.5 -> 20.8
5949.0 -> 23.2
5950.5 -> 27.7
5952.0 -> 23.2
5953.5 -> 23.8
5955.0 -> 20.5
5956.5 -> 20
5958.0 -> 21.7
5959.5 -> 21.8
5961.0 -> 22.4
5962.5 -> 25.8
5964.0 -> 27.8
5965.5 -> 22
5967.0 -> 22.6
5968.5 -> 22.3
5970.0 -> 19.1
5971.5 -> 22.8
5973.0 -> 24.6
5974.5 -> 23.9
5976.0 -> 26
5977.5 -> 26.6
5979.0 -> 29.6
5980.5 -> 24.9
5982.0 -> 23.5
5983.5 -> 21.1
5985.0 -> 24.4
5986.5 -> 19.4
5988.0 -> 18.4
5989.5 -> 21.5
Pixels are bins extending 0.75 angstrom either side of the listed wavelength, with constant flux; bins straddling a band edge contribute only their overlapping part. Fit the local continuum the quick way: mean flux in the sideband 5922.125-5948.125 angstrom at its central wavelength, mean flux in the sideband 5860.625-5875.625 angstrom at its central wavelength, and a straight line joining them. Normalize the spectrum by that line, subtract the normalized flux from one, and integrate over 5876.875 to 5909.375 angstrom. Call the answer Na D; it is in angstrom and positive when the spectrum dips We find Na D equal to 1.2 angstrom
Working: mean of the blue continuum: 23.5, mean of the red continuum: 24.1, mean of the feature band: 22.9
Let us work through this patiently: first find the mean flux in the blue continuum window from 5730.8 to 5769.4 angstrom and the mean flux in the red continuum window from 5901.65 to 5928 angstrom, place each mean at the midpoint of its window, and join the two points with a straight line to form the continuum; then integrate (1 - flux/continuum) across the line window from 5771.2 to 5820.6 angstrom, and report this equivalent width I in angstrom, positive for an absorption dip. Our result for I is -2.2 angstrom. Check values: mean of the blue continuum 22.5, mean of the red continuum 24.2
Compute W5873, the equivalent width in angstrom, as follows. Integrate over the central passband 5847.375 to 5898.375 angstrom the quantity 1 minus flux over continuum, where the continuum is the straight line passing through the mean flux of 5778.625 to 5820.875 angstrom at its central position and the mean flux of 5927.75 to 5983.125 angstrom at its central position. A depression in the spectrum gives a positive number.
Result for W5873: 3.0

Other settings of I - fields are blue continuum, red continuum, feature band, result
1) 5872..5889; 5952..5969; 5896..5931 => -1.6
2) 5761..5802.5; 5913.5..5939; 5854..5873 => 0.5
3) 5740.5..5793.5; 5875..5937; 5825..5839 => 0.3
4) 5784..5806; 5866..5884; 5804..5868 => 1.6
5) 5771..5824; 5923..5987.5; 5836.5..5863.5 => 0.3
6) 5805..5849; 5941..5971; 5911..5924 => 0.1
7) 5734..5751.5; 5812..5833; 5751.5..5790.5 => -0.4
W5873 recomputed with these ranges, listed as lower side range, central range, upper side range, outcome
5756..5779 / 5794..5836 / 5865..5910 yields -1.3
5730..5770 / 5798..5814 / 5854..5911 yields -0.8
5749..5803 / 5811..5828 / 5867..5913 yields -0.6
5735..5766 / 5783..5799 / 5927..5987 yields -1.0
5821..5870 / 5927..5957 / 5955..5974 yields -1.2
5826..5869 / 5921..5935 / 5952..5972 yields -1.4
